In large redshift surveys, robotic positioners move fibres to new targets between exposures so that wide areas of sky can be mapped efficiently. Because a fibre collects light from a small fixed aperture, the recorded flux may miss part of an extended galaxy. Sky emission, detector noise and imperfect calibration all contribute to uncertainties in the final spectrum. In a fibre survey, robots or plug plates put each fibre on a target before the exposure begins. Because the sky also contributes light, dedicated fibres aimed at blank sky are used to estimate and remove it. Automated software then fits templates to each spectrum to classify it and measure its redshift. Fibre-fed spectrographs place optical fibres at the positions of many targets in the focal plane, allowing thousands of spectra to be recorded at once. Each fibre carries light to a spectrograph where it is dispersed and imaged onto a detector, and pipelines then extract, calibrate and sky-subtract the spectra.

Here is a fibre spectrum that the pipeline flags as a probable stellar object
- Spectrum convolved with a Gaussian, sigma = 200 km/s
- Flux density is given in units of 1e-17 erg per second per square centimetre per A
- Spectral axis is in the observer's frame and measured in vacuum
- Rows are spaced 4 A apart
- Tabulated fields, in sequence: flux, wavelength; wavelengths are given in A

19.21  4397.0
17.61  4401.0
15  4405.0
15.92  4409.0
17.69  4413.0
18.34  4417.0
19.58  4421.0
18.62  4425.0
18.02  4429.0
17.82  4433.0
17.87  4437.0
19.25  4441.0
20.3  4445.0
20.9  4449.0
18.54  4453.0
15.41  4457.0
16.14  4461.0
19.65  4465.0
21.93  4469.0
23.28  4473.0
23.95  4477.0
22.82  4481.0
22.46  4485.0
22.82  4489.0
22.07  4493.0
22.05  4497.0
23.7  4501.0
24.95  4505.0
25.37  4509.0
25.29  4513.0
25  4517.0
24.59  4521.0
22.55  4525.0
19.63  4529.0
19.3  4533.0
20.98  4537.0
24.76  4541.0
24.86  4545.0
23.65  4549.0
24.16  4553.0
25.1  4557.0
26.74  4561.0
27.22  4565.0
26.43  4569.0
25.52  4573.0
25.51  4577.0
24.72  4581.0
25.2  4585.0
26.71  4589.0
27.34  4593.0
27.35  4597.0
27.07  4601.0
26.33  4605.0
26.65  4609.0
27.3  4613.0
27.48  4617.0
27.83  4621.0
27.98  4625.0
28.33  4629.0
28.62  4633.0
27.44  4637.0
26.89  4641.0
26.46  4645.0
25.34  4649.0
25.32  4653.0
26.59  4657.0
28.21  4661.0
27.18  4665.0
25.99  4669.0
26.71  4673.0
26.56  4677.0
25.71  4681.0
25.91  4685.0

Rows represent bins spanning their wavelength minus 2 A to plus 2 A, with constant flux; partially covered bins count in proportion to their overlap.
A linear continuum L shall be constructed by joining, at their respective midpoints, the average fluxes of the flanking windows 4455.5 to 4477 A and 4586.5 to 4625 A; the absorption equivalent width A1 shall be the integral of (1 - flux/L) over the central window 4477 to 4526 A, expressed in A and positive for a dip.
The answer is -4.6 A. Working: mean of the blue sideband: 19.8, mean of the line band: 23.7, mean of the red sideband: 27.1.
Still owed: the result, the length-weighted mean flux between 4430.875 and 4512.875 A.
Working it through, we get 21.2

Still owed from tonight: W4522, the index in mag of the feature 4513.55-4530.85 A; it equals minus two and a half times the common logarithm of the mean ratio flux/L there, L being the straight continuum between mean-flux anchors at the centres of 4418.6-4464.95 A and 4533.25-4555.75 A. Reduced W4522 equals -0.04 mag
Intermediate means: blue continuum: 18.5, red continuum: 23.4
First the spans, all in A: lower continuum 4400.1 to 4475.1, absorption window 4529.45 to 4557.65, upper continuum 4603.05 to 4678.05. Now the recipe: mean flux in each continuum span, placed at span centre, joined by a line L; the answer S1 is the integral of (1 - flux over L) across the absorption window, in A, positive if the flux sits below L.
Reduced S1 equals 0.02 A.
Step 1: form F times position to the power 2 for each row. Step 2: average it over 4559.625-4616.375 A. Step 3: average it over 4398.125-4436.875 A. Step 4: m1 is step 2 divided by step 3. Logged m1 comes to 1.6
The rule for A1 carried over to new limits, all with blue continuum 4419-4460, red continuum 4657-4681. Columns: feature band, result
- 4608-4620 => -1.2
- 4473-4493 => -2.8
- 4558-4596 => -4.3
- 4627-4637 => -1.1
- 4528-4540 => 0.9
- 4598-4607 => -0.9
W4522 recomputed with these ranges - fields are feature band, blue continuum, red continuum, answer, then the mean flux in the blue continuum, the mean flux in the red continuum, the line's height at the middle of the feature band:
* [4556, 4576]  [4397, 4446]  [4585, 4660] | -0.074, 18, 27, 24.5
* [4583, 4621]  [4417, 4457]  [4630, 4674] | -0.080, 18.8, 26.8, 25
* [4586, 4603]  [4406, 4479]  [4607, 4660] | -0.064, 19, 27.1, 25.5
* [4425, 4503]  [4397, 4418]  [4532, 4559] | -0.039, 17.1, 23.4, 19.7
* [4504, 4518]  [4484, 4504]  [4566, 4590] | -0.082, 22.7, 25.7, 23.3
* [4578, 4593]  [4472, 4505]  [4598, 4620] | 0.019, 23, 27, 26.2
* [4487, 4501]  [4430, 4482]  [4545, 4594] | -0.039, 19.7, 25.6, 21.7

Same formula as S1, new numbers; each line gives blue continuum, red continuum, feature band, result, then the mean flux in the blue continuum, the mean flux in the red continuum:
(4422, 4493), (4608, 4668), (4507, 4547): -0.8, 20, 27.2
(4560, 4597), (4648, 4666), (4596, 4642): -1.9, 26.2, 26.6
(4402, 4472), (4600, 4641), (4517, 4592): -0.5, 18.4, 27.5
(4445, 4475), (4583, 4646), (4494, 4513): -2.1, 19.5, 27.2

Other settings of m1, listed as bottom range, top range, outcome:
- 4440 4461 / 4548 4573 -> 1.45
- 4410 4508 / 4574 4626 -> 1.39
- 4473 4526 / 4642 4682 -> 1.20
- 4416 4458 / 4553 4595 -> 1.48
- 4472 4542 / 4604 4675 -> 1.24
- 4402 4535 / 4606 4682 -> 1.41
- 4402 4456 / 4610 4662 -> 1.63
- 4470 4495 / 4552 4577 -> 1.17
